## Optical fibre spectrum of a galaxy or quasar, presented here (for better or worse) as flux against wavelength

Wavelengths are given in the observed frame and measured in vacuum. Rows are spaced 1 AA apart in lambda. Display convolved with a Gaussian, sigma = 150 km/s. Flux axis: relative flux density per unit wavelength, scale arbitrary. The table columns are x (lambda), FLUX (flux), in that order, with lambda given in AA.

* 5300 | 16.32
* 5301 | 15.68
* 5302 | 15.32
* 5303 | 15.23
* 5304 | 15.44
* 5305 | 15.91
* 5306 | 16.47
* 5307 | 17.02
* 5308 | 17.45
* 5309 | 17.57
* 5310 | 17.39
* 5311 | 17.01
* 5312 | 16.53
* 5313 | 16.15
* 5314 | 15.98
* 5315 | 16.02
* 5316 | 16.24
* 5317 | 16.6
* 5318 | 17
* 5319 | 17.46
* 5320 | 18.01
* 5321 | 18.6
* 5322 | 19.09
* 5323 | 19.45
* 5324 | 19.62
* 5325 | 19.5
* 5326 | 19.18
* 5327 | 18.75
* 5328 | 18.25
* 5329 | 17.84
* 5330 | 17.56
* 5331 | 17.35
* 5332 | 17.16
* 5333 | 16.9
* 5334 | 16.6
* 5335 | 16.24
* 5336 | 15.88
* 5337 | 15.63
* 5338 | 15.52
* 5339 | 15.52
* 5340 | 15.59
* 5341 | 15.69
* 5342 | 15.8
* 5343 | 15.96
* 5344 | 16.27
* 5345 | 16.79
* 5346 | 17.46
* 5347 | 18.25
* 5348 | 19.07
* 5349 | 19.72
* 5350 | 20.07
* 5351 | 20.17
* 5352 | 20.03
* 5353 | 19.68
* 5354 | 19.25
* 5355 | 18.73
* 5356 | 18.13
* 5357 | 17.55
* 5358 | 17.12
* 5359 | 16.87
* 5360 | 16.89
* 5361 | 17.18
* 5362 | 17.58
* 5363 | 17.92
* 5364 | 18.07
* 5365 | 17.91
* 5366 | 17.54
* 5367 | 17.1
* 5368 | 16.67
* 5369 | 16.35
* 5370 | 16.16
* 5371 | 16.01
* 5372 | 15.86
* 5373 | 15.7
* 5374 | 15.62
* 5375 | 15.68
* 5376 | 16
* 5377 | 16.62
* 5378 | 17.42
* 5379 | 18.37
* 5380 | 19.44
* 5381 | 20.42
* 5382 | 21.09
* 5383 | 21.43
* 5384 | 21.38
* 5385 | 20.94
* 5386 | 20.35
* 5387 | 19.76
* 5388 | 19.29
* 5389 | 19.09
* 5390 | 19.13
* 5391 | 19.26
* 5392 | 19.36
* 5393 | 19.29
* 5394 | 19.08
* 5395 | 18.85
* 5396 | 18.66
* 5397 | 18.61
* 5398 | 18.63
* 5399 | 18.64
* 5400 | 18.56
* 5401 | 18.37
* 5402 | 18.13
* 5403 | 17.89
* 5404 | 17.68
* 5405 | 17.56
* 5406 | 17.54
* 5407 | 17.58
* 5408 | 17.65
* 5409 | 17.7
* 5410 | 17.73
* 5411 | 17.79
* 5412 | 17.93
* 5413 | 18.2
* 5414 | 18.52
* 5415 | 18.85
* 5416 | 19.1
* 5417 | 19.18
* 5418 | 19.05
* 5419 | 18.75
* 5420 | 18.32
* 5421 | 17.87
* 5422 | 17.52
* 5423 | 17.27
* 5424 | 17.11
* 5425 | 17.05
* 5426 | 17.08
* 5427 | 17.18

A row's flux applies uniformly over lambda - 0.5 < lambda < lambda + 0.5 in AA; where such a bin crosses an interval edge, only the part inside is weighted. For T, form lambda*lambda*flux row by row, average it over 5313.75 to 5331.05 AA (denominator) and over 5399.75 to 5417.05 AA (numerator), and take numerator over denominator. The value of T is 1.04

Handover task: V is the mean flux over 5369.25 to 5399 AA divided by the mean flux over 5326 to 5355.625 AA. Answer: 1.1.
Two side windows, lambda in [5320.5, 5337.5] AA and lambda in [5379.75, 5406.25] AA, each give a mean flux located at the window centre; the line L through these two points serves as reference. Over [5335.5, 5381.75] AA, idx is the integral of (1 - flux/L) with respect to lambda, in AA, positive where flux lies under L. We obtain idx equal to 2.8 AA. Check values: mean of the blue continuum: 17.9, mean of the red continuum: 19.2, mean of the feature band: 17.4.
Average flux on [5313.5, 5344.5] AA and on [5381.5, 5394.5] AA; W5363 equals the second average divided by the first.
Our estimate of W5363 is 1.16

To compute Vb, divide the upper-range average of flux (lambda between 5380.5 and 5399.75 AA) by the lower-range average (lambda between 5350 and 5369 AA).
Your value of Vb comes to 1.09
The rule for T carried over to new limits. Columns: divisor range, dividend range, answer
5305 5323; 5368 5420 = 1.10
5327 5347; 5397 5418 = 1.12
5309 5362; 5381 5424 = 1.10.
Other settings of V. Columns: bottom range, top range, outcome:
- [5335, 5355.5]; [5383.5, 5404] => 1.09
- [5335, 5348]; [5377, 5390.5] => 1.21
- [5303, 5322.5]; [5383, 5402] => 1.14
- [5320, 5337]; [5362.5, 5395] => 1.02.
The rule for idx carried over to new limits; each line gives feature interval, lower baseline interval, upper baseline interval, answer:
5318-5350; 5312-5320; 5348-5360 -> 0.2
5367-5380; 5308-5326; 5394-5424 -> 1.0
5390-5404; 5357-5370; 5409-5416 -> -0.6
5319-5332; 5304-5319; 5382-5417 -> -1.2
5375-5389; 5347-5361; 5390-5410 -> -0.6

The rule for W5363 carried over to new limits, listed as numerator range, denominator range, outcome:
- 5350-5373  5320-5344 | 1.02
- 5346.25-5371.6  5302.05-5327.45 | 1.04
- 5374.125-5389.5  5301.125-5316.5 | 1.17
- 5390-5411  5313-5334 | 1.03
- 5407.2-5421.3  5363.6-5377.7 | 1.11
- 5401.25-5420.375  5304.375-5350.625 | 1.05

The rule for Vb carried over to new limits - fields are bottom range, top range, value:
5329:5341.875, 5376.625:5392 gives 1.20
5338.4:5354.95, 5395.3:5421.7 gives 1.02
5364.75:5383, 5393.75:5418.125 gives 1.06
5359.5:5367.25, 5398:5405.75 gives 1.03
